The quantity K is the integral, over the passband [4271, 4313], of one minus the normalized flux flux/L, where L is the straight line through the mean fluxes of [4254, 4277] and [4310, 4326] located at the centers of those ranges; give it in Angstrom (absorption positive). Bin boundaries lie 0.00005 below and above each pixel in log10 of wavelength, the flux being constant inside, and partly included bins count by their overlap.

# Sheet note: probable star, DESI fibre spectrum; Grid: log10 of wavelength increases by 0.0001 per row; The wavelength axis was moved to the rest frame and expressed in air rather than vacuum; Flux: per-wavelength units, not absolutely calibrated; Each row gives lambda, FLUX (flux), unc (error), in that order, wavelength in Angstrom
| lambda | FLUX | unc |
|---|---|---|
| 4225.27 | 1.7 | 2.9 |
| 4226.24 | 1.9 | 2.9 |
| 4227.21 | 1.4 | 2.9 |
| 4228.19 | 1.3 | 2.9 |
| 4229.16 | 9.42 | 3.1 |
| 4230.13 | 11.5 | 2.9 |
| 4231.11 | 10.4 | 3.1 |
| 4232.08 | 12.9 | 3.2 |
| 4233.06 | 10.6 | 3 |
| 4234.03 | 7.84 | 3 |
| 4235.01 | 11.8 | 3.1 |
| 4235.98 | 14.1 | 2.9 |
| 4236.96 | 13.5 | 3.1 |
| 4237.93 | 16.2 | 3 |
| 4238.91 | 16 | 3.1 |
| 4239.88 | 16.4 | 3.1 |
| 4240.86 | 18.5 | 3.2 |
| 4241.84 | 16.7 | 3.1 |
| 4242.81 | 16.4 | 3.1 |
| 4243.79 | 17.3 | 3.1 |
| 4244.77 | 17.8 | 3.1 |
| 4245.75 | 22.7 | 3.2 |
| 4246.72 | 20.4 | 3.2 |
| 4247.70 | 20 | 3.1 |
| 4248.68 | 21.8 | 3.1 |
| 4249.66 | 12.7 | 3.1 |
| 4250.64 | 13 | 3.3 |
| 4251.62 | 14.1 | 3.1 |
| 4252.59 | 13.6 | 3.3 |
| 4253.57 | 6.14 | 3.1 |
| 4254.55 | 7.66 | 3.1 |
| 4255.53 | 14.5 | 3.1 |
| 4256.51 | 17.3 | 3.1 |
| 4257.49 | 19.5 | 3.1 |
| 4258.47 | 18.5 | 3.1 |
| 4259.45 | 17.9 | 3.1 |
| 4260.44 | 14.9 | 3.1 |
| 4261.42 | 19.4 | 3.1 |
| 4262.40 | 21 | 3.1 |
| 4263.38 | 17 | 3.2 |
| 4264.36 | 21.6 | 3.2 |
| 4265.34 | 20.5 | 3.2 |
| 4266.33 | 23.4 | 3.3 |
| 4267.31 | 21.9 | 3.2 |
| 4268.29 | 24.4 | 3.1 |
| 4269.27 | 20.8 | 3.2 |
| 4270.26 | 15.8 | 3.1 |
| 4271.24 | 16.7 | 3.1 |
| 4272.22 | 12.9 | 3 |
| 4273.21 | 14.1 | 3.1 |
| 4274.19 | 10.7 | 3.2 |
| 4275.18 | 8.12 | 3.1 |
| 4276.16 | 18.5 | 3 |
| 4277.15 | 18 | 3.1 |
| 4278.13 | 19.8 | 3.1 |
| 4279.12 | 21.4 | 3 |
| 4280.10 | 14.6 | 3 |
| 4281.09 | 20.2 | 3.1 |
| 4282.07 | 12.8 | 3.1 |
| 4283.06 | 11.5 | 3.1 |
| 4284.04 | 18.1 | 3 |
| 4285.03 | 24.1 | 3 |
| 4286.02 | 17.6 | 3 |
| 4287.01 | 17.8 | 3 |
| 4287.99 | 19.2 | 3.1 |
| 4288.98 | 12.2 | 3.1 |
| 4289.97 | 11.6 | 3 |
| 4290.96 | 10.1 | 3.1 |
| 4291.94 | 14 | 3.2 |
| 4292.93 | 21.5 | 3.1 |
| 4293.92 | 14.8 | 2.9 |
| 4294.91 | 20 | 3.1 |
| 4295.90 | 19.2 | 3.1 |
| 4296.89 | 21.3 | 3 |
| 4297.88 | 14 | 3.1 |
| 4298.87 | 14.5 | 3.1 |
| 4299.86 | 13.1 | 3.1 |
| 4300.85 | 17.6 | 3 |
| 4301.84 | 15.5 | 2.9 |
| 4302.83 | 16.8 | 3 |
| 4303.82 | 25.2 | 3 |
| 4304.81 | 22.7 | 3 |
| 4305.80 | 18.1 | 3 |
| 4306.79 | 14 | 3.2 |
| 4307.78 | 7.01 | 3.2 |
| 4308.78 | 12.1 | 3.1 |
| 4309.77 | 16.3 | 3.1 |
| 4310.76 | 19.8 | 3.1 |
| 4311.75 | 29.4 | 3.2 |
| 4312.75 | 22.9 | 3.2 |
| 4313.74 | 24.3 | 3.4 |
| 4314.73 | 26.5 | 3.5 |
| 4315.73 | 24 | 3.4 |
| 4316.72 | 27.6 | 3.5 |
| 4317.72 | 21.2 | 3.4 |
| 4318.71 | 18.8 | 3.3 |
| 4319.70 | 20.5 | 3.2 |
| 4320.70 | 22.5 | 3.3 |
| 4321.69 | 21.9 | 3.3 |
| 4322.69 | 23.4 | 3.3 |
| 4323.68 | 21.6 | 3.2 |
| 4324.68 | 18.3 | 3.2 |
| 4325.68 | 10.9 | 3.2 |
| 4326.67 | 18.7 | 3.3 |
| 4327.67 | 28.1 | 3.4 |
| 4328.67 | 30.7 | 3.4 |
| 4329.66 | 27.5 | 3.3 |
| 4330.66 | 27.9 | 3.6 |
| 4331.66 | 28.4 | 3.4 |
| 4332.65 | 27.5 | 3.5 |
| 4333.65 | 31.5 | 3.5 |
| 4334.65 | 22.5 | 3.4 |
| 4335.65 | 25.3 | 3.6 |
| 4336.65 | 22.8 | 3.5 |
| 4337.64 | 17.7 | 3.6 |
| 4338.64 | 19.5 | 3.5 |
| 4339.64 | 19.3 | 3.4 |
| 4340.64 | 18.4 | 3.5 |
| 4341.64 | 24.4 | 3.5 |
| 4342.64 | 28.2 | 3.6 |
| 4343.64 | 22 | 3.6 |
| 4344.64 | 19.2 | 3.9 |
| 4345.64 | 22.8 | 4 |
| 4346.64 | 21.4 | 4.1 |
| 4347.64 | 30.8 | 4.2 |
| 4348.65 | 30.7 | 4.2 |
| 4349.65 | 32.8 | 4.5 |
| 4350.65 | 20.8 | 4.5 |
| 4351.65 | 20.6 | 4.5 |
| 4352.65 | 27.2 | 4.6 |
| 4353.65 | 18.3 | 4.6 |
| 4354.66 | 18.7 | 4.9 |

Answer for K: 6.40 Angstrom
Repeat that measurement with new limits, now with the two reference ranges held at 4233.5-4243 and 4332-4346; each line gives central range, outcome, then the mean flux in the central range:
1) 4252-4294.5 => 2.10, 16.7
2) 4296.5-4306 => 0.99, 17.8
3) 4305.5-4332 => -0.20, 21.6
